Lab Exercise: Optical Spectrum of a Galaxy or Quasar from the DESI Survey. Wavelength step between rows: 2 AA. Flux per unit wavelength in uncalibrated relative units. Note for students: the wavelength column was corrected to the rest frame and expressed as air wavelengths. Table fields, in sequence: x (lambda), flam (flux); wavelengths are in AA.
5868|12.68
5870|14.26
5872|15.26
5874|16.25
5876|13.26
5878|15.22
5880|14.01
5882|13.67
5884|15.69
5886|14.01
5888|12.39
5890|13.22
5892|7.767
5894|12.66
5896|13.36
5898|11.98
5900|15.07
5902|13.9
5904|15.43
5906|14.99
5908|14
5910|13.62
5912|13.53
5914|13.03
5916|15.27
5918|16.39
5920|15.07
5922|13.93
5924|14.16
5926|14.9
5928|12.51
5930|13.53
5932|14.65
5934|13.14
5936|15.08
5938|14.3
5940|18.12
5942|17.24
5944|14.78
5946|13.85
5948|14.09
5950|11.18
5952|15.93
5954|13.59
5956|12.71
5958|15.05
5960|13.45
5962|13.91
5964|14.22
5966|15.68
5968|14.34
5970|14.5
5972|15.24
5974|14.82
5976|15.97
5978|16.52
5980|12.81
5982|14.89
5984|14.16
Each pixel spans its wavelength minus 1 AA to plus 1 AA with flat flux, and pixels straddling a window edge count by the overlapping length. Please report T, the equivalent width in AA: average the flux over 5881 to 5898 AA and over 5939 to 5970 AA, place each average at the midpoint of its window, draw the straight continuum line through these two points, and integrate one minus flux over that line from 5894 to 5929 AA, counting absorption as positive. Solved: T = -2.0 AA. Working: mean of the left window 12.8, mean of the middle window 14.1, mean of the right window 14.5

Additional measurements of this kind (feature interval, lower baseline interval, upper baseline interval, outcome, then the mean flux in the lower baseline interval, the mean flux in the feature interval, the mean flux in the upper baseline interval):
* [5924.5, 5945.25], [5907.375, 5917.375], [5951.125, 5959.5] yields -0.99 AA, 14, 14.8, 14.2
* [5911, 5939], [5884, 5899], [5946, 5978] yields -1.90 AA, 12.4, 14.2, 14.4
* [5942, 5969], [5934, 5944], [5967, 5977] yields 2.07 AA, 15.7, 14.2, 15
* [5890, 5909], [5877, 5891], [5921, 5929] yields 0.99 AA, 14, 13.2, 13.9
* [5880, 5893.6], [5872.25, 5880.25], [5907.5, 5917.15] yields 1.57 AA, 14.8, 12.9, 13.9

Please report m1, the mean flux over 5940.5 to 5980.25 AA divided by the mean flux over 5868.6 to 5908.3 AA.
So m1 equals 1.1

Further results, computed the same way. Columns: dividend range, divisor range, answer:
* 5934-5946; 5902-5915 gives 1.10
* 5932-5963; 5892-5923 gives 1.04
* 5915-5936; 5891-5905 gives 1.12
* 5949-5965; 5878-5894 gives 1.05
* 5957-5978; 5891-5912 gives 1.11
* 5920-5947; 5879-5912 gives 1.09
